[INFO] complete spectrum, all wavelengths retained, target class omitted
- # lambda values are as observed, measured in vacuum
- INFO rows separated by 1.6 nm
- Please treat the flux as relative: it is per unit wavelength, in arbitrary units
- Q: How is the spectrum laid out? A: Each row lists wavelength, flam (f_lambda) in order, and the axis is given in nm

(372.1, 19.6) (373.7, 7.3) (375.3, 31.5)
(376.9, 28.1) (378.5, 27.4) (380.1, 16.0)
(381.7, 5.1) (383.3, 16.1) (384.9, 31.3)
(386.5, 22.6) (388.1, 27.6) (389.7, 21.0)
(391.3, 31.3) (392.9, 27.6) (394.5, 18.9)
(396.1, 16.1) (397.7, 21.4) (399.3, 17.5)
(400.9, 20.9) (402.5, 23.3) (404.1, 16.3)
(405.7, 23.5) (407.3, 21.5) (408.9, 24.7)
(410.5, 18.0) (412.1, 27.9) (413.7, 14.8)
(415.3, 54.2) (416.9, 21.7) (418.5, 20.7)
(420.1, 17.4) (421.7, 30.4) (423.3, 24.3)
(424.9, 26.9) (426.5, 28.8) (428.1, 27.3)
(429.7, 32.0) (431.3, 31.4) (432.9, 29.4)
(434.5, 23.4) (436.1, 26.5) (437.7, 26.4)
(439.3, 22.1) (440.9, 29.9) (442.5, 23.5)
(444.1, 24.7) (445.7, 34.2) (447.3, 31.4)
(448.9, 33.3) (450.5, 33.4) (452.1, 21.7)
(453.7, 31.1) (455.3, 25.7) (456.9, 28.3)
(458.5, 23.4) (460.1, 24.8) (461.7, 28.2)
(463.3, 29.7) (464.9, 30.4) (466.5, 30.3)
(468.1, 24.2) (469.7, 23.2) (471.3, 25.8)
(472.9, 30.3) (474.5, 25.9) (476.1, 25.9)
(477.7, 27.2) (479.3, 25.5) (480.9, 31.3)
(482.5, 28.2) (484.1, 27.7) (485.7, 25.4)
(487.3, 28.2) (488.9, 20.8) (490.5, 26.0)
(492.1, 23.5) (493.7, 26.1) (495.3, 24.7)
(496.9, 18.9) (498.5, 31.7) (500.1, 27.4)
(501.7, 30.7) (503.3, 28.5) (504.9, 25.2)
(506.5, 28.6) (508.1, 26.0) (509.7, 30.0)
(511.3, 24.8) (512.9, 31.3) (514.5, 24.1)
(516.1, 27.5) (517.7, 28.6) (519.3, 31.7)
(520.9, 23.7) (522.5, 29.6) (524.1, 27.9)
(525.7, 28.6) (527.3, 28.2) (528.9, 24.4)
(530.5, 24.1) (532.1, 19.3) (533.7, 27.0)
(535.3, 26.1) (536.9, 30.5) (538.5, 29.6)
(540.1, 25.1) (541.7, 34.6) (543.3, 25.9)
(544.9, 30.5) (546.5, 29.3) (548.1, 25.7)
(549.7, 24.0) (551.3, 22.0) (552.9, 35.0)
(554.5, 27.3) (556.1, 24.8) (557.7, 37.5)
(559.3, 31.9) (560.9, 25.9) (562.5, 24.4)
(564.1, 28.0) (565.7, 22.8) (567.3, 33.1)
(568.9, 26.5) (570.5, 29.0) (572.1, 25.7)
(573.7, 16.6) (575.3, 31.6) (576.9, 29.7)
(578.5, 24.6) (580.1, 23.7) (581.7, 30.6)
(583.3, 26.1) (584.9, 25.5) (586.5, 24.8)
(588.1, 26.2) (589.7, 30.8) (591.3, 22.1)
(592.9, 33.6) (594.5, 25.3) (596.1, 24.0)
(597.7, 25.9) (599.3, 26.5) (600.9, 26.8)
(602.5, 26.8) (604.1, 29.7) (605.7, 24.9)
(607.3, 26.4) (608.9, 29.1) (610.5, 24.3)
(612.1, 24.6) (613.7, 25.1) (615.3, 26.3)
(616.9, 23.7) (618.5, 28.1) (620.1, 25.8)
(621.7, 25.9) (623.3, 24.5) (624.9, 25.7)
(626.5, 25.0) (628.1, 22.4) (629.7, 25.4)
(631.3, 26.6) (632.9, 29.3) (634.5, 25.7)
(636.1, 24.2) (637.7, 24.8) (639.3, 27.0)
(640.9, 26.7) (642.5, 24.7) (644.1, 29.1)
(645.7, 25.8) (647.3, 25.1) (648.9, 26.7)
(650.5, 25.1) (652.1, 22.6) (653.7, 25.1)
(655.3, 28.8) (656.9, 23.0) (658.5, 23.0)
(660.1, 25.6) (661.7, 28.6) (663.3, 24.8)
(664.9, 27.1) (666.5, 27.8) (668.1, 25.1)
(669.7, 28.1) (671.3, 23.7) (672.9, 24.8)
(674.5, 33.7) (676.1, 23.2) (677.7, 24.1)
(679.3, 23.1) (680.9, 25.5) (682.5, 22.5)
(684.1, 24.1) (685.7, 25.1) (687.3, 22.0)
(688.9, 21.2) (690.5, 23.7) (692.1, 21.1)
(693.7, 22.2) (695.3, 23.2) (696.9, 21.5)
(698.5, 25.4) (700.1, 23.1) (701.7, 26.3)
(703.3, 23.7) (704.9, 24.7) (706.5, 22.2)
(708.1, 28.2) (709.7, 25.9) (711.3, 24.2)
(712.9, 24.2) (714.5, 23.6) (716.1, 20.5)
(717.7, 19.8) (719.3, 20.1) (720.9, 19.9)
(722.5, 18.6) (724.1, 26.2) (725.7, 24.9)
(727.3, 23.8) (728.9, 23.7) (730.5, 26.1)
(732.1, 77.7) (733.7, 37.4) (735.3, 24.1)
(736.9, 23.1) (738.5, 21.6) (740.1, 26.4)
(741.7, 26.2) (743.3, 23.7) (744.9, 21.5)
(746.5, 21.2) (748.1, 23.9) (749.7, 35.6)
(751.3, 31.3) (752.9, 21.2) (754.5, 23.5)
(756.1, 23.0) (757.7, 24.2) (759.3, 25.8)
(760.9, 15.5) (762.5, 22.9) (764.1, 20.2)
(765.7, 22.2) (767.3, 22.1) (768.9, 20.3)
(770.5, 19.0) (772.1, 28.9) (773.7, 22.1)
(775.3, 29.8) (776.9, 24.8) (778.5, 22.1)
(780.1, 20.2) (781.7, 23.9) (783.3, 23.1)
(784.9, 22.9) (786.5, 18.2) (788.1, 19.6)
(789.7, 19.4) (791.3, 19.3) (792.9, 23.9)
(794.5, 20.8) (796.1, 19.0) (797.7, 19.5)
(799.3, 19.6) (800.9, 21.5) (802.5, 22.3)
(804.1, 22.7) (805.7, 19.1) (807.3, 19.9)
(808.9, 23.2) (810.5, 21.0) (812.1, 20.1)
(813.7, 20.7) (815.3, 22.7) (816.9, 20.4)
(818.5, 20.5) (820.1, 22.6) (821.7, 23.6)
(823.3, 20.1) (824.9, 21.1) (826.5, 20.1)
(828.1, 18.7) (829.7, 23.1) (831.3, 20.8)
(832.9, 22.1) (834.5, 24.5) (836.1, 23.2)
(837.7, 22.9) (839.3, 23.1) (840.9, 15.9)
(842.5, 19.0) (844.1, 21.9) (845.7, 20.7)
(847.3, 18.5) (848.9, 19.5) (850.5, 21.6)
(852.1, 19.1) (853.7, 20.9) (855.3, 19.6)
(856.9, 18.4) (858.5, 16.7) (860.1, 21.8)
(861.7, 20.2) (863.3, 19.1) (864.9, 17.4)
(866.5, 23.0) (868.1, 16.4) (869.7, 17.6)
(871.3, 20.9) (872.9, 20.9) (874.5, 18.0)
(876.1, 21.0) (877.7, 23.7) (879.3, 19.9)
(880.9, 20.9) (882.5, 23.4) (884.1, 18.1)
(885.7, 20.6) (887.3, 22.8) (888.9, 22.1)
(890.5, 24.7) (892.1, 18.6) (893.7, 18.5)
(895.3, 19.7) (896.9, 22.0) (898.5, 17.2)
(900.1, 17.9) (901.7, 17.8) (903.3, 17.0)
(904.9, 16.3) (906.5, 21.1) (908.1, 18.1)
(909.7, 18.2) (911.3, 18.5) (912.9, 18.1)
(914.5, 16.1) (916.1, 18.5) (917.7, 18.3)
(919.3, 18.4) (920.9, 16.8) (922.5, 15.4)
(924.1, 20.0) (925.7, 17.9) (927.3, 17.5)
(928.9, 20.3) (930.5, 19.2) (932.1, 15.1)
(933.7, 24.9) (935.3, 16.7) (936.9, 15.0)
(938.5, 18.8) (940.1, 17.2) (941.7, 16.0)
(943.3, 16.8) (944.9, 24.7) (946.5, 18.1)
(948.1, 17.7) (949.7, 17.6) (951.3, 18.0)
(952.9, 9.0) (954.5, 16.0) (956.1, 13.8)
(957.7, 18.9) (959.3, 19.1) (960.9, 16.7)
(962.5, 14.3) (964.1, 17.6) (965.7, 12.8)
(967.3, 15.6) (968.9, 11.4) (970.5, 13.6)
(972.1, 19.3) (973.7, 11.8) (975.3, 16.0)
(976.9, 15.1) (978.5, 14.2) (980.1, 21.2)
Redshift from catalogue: 0.12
